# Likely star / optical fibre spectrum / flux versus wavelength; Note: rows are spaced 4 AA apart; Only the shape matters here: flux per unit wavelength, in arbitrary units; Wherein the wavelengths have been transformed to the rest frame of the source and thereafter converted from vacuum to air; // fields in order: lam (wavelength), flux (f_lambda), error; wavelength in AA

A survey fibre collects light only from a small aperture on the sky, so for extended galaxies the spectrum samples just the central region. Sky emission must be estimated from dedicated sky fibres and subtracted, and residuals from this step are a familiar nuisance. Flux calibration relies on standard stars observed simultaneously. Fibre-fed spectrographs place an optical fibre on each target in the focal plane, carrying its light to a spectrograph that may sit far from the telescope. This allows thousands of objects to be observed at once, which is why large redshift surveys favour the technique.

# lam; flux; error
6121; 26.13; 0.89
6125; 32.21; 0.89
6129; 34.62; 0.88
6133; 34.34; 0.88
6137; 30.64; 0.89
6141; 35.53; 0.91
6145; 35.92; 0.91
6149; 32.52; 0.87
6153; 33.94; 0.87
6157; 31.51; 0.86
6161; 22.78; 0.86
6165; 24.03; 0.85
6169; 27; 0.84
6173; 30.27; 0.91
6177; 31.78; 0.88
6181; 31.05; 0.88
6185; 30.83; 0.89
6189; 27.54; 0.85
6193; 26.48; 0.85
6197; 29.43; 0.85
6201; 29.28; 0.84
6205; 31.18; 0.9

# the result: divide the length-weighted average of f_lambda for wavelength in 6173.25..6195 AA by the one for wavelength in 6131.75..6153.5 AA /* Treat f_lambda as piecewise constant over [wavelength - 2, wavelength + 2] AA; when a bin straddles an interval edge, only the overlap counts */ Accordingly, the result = 0.88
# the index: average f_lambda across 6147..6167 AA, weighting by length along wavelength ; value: 29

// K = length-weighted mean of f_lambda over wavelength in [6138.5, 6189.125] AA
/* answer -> 30.5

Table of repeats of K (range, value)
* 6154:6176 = 27.6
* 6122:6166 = 31.7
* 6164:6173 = 26.7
